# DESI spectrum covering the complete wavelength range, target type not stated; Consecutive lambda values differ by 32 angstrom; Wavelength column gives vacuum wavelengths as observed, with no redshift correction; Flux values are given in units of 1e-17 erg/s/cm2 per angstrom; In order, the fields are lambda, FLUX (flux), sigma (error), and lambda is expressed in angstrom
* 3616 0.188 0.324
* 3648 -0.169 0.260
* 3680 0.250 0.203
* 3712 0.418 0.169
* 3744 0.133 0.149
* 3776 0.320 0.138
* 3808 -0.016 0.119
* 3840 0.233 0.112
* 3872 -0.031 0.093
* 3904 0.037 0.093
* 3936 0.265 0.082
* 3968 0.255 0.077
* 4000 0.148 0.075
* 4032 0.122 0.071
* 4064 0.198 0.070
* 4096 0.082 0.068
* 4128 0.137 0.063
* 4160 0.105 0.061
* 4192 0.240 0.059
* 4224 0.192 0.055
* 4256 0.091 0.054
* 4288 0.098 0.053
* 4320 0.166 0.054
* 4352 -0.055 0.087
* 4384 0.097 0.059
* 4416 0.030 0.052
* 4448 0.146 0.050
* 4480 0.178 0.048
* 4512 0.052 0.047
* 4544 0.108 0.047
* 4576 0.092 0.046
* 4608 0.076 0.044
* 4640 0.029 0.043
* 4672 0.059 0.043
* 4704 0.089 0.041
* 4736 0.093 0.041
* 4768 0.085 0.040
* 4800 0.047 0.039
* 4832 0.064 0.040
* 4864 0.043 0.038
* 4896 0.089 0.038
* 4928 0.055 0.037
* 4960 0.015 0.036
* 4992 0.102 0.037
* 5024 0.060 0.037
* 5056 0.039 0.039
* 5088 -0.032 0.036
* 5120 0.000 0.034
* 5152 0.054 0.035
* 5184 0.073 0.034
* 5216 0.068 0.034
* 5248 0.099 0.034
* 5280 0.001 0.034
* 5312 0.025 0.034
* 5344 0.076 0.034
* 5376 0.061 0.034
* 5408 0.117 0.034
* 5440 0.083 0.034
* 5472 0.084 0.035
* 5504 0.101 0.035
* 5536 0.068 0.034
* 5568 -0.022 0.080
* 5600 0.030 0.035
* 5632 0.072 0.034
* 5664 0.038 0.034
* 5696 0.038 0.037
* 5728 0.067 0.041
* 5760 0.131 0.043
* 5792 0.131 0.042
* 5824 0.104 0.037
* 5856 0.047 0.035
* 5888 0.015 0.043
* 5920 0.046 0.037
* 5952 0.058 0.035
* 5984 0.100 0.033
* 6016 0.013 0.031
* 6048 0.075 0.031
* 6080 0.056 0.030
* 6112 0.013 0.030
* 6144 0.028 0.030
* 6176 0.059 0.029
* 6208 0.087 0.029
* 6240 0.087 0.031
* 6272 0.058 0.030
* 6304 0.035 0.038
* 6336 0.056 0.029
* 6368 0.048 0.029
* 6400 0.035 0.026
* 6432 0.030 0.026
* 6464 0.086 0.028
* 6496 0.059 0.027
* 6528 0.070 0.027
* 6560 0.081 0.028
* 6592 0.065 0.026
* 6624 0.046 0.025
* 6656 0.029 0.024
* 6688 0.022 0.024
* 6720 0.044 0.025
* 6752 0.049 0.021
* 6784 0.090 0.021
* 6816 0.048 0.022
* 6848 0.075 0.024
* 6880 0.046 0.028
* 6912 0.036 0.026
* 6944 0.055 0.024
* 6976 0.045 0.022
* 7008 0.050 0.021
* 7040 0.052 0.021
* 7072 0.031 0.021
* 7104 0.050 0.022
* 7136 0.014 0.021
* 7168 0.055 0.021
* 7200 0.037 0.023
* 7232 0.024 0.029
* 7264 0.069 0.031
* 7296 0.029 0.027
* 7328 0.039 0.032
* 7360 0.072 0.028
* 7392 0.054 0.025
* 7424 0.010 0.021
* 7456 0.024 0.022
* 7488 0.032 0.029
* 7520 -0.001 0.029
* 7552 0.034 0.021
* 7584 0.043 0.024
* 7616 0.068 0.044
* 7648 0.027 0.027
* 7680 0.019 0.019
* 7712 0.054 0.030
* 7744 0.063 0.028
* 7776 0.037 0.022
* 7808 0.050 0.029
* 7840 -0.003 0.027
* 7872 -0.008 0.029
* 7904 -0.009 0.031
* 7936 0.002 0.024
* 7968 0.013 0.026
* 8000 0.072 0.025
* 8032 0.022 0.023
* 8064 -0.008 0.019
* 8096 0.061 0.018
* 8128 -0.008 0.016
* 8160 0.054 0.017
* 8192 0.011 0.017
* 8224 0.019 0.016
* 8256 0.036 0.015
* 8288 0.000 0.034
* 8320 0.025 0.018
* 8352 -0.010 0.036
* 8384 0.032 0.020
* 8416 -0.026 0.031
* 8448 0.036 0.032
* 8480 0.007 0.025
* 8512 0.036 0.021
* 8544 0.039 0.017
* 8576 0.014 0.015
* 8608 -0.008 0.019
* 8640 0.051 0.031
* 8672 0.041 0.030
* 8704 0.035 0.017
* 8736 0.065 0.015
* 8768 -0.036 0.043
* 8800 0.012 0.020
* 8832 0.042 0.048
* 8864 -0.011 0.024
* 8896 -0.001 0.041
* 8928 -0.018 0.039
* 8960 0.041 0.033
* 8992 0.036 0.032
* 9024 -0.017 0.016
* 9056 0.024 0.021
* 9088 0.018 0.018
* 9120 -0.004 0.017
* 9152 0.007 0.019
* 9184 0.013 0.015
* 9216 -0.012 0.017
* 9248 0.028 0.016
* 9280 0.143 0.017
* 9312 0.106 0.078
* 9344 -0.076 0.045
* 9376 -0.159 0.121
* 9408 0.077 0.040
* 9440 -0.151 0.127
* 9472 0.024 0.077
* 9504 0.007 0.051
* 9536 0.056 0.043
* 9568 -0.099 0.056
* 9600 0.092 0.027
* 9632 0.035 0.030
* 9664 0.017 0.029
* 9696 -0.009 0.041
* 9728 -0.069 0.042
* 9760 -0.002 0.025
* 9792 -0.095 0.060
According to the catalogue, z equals 1.49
